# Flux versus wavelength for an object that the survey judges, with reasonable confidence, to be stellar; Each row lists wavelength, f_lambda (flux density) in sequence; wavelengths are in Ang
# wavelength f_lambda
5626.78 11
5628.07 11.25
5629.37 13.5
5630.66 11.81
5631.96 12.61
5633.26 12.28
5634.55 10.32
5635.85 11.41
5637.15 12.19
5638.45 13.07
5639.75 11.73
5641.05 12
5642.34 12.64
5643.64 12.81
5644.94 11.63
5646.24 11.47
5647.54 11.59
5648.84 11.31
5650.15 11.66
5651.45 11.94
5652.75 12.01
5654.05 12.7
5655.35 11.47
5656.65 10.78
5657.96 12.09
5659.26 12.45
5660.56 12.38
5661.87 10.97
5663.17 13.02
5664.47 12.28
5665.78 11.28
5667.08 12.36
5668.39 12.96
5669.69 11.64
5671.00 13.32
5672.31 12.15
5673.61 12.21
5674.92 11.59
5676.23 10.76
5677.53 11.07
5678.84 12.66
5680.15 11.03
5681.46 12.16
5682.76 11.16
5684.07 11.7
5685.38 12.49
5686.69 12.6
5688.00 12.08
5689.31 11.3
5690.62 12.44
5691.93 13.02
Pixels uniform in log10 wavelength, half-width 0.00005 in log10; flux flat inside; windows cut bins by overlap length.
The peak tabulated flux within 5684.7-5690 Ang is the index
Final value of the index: 12.6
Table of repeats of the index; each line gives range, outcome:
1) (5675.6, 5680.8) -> 12.66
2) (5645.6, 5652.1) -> 11.94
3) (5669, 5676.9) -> 13.32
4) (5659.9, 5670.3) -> 13.02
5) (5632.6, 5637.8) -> 12.28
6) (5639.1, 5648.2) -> 12.81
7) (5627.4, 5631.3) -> 13.5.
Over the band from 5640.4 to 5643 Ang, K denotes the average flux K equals 12.4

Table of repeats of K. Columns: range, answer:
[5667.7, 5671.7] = 12.6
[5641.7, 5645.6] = 12.4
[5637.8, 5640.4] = 12.4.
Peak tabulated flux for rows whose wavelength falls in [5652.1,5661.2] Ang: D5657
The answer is 12.7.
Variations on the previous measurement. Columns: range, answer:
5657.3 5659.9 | 12.45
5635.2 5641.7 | 13.07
